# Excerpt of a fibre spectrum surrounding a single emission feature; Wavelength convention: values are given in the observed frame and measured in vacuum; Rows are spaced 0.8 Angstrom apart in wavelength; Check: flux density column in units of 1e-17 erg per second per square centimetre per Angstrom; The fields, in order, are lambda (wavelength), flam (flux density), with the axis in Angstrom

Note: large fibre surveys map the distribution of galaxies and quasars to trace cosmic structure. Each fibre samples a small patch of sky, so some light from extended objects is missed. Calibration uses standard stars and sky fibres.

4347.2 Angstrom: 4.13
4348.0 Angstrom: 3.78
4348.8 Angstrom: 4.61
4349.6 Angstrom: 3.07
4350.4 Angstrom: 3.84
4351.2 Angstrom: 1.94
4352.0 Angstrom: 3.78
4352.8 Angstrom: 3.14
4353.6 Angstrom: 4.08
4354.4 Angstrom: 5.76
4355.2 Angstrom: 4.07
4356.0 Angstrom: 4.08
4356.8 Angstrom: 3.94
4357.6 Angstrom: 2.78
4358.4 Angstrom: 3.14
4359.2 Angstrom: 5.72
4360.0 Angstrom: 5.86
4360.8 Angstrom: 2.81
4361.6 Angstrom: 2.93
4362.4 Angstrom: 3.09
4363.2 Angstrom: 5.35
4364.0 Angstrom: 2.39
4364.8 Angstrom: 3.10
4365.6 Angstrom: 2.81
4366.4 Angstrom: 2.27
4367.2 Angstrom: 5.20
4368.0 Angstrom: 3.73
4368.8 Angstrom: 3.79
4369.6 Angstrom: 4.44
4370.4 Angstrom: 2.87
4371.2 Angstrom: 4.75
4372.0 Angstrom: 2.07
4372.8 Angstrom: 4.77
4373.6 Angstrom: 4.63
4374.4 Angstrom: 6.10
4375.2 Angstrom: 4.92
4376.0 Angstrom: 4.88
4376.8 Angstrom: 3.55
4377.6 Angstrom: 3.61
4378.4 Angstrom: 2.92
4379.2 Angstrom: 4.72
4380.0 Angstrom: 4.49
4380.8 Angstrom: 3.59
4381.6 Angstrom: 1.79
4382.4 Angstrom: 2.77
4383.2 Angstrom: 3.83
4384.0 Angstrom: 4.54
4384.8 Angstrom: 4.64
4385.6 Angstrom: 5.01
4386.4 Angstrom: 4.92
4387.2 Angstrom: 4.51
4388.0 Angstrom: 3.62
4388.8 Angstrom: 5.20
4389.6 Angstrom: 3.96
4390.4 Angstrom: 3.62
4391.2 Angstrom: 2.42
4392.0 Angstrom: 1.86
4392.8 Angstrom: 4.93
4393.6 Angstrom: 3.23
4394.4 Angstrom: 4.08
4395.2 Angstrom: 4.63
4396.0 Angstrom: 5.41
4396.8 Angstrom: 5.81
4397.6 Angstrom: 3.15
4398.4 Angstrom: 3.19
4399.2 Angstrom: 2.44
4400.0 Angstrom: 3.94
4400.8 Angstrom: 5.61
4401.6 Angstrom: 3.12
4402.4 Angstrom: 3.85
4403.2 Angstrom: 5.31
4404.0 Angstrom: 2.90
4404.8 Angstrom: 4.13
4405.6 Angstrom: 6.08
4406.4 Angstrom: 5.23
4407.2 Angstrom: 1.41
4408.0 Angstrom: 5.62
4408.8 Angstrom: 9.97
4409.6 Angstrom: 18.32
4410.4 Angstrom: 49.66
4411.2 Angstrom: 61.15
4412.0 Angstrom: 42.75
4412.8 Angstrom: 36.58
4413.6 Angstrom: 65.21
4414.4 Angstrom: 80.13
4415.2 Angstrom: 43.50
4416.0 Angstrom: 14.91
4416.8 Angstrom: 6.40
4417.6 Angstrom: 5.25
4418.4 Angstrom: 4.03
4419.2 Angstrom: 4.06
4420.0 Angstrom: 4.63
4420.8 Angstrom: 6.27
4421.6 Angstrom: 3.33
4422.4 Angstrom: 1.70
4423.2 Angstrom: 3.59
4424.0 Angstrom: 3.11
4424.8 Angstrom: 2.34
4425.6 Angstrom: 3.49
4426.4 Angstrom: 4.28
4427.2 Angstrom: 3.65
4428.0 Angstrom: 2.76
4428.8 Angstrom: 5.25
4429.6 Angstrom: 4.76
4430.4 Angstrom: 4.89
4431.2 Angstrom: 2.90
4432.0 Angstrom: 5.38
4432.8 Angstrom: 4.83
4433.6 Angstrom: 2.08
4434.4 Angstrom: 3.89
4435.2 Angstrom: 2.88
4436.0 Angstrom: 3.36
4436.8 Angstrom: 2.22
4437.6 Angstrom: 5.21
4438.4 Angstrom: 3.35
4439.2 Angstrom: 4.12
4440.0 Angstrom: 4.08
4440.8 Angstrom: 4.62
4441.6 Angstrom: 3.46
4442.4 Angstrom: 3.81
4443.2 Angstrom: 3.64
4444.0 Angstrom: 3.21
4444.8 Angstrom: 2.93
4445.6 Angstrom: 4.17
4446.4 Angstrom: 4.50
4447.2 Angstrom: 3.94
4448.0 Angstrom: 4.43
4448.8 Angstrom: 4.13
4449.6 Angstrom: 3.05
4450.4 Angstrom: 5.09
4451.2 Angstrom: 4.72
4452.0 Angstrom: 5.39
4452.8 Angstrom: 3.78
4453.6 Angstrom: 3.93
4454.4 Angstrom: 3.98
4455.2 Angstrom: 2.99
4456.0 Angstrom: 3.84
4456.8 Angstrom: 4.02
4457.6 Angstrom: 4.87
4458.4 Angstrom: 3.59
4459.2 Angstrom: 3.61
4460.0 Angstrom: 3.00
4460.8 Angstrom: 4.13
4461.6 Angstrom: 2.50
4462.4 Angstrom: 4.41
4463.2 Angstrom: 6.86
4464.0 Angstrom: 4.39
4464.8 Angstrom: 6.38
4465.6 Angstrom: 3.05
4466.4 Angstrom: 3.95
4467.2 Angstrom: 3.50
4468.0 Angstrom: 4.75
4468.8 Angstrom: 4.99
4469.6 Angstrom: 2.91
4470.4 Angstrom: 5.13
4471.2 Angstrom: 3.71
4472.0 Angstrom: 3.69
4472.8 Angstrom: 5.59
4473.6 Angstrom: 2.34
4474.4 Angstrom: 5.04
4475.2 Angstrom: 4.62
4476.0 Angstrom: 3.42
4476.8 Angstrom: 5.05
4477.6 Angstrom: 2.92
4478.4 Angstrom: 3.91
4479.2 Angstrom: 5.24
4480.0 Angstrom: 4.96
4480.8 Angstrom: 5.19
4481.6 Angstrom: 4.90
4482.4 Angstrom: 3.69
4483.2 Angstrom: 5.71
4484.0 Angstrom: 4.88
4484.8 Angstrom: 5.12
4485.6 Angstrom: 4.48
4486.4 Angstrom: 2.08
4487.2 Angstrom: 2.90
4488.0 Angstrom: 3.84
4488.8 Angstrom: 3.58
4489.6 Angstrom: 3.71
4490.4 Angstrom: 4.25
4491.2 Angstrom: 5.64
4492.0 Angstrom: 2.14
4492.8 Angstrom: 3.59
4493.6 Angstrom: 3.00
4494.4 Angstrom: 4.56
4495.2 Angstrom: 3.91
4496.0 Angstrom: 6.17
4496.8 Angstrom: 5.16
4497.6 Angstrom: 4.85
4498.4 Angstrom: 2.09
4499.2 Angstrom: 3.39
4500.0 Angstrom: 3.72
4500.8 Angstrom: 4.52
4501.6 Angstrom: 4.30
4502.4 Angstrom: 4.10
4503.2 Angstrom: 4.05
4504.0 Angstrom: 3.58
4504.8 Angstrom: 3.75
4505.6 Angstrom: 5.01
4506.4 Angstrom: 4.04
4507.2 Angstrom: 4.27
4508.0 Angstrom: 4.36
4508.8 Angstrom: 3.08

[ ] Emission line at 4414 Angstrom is [O II] 3727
